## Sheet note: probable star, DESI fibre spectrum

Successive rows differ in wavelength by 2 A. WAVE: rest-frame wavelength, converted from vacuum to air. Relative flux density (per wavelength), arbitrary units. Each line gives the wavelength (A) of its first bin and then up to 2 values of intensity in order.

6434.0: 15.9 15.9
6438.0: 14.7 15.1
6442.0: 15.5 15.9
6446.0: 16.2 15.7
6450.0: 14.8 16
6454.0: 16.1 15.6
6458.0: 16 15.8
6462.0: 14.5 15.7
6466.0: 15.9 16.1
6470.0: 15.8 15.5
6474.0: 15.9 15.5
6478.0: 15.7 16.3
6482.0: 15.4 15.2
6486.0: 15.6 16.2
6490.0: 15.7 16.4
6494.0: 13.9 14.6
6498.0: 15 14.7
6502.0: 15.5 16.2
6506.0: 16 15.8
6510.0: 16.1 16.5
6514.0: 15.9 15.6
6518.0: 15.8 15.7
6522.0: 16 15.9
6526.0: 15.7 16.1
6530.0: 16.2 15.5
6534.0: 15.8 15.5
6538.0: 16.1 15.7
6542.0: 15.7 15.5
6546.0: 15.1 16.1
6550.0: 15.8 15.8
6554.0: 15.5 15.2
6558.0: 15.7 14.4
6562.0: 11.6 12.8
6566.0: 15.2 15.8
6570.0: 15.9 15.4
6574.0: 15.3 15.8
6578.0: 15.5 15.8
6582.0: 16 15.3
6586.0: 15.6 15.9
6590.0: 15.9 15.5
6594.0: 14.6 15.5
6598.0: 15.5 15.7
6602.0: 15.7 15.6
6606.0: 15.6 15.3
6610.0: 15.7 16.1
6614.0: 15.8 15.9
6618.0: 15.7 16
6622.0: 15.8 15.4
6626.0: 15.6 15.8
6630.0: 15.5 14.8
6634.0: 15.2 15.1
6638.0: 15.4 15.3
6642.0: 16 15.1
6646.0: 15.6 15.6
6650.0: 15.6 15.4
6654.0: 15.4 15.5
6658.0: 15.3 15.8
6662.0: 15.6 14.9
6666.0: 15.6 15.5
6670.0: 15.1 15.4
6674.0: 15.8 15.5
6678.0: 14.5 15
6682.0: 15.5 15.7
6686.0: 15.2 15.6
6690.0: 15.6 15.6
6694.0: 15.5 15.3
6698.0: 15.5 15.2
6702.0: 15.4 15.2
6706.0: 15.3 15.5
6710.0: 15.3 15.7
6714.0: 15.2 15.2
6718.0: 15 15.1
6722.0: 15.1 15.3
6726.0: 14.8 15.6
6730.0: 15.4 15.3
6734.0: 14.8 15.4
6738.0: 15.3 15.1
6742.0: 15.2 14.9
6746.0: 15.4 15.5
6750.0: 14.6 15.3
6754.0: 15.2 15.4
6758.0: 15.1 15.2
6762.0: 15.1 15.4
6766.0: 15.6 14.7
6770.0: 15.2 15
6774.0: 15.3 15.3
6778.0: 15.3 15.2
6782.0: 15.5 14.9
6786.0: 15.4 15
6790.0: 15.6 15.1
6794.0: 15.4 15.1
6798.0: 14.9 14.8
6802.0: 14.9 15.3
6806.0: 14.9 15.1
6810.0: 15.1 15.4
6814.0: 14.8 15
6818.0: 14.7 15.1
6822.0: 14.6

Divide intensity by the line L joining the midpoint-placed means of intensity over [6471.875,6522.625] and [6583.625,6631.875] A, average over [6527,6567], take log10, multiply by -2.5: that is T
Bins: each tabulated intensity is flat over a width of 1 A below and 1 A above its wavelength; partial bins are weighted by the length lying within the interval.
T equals 0.03 mag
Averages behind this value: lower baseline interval 15.6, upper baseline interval 15.6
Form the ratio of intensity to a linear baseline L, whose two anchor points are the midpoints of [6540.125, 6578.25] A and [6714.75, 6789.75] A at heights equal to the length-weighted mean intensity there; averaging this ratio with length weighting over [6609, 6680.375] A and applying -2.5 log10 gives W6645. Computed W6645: -0.02 mag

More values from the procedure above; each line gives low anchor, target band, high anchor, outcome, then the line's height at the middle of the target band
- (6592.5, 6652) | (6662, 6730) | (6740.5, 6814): 0.002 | 15.4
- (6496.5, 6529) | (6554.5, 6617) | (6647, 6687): 0.017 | 15.6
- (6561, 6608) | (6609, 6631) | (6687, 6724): -0.032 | 15.3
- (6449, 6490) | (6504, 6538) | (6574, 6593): -0.015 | 15.7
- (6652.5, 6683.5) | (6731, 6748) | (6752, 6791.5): 0.006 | 15.3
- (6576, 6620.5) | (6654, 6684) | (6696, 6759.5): 0.004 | 15.4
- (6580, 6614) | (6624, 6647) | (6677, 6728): 0.007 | 15.5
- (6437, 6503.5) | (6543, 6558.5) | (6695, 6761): -0.010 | 15.4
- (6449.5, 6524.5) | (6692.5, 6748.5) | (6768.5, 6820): -0.001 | 15.3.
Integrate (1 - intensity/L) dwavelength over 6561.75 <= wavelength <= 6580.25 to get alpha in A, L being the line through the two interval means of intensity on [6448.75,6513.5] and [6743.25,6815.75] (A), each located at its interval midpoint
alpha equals 0.57 A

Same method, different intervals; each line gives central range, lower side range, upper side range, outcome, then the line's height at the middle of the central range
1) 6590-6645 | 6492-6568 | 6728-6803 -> -0.69 A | 15.3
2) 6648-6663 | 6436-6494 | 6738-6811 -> -0.16 A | 15.4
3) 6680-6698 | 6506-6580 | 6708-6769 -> -0.22 A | 15.3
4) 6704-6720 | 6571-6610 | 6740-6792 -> 0.02 A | 15.3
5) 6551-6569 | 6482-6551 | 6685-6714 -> 1.09 A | 15.6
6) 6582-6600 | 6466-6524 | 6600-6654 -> 0.09 A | 15.6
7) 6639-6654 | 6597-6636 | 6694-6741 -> 0.00 A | 15.5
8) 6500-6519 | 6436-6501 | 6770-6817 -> -0.47 A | 15.5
